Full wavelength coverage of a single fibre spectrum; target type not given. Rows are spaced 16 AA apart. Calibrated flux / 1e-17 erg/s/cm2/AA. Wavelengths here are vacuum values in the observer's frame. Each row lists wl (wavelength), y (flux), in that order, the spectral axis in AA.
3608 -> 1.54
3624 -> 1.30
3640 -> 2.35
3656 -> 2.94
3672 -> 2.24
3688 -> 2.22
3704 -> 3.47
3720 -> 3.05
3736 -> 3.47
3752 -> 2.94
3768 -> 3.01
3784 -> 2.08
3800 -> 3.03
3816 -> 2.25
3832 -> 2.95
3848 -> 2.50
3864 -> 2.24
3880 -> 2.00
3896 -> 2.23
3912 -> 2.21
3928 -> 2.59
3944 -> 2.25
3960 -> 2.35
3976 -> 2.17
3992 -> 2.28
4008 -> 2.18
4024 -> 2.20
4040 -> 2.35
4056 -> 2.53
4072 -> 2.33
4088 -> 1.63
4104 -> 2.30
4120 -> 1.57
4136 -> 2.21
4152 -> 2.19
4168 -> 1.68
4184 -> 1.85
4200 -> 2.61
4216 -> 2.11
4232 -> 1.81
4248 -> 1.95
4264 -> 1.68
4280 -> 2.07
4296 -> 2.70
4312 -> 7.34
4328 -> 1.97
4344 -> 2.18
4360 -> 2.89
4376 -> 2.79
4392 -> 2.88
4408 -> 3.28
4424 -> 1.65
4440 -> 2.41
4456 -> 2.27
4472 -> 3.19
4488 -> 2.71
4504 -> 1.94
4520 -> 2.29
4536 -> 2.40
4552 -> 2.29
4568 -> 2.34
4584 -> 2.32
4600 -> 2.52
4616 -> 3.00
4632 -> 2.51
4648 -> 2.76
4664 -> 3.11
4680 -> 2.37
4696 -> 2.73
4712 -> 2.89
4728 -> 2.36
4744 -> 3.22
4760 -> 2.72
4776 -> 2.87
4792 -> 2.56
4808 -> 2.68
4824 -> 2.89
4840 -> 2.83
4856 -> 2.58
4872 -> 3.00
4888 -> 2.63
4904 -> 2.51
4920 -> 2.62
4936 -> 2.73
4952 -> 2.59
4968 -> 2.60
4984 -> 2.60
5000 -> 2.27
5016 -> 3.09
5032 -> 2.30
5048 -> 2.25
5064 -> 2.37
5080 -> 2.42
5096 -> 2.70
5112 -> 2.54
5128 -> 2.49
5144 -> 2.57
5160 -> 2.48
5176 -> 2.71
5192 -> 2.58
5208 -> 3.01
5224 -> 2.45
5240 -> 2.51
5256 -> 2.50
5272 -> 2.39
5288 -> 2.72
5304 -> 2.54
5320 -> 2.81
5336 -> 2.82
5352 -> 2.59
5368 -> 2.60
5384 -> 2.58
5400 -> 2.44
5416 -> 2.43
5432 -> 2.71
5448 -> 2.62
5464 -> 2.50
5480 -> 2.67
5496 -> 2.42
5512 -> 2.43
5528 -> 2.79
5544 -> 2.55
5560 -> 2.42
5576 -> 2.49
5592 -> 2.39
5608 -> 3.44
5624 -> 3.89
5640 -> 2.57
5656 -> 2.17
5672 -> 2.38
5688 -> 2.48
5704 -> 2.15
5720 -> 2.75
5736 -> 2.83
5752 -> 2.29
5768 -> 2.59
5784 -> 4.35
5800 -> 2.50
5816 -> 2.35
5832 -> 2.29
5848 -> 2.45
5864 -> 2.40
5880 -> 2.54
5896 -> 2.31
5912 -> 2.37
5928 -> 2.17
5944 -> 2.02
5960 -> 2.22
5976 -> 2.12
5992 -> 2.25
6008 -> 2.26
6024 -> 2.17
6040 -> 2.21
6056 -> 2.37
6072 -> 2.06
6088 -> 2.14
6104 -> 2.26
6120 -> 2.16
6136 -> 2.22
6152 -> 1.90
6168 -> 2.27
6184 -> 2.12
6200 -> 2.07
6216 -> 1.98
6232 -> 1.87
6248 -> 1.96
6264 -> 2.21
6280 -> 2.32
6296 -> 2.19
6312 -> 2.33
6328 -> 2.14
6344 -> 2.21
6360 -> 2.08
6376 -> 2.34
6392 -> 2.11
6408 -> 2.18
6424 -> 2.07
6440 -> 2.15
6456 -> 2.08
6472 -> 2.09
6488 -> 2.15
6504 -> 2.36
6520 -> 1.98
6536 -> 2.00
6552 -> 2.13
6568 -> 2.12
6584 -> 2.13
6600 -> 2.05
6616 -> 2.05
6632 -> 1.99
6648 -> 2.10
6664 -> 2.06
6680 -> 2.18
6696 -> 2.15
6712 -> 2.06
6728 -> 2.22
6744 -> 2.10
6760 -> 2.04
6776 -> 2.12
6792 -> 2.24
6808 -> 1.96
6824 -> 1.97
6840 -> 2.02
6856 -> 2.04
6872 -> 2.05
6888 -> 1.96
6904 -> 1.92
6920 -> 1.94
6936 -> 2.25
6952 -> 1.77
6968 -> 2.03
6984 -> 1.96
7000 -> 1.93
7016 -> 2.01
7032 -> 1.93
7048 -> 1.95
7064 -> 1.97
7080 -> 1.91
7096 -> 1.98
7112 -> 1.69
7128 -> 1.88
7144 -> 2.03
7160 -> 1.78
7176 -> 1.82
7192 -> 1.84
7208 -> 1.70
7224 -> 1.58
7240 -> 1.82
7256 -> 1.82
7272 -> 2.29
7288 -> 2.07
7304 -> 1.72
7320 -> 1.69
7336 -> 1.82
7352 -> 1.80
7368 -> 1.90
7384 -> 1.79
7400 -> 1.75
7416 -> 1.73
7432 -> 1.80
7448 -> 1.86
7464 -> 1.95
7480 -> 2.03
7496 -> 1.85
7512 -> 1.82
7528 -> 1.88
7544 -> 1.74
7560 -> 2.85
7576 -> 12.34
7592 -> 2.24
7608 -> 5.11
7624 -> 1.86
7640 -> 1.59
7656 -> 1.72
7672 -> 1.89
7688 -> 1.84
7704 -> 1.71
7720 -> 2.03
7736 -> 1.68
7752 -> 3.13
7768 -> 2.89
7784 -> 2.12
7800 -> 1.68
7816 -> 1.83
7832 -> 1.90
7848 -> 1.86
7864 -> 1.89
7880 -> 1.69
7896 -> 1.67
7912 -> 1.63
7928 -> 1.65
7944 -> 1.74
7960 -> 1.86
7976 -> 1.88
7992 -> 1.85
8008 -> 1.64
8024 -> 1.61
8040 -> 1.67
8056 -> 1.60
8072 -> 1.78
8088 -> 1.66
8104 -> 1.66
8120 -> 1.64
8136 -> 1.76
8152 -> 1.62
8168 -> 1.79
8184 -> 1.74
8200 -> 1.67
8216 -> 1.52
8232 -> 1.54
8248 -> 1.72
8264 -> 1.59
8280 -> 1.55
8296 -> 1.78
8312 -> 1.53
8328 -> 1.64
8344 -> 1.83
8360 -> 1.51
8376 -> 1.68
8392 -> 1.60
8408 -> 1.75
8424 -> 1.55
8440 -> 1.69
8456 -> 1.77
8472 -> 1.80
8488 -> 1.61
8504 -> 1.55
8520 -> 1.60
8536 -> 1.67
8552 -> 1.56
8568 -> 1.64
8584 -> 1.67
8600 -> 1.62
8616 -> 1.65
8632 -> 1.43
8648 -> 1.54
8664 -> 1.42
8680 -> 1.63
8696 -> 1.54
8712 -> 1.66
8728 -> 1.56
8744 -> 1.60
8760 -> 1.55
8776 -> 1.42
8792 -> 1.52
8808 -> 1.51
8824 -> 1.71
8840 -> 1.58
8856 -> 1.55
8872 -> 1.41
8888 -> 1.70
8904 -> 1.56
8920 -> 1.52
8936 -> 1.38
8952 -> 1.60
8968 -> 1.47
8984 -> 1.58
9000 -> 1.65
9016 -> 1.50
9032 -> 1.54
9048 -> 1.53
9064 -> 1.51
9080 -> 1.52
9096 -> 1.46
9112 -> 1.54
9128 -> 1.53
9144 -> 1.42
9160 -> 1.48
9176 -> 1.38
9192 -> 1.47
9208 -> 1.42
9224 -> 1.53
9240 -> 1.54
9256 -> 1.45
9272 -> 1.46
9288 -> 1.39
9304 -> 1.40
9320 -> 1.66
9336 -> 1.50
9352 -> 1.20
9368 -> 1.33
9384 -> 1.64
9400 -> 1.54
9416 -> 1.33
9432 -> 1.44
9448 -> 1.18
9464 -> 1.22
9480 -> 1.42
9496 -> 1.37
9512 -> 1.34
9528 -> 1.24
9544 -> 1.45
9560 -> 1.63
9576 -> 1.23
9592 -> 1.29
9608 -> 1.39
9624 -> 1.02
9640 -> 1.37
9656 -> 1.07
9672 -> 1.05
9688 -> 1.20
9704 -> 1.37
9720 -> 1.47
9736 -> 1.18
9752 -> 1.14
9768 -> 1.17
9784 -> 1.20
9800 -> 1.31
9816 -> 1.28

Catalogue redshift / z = 0.15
